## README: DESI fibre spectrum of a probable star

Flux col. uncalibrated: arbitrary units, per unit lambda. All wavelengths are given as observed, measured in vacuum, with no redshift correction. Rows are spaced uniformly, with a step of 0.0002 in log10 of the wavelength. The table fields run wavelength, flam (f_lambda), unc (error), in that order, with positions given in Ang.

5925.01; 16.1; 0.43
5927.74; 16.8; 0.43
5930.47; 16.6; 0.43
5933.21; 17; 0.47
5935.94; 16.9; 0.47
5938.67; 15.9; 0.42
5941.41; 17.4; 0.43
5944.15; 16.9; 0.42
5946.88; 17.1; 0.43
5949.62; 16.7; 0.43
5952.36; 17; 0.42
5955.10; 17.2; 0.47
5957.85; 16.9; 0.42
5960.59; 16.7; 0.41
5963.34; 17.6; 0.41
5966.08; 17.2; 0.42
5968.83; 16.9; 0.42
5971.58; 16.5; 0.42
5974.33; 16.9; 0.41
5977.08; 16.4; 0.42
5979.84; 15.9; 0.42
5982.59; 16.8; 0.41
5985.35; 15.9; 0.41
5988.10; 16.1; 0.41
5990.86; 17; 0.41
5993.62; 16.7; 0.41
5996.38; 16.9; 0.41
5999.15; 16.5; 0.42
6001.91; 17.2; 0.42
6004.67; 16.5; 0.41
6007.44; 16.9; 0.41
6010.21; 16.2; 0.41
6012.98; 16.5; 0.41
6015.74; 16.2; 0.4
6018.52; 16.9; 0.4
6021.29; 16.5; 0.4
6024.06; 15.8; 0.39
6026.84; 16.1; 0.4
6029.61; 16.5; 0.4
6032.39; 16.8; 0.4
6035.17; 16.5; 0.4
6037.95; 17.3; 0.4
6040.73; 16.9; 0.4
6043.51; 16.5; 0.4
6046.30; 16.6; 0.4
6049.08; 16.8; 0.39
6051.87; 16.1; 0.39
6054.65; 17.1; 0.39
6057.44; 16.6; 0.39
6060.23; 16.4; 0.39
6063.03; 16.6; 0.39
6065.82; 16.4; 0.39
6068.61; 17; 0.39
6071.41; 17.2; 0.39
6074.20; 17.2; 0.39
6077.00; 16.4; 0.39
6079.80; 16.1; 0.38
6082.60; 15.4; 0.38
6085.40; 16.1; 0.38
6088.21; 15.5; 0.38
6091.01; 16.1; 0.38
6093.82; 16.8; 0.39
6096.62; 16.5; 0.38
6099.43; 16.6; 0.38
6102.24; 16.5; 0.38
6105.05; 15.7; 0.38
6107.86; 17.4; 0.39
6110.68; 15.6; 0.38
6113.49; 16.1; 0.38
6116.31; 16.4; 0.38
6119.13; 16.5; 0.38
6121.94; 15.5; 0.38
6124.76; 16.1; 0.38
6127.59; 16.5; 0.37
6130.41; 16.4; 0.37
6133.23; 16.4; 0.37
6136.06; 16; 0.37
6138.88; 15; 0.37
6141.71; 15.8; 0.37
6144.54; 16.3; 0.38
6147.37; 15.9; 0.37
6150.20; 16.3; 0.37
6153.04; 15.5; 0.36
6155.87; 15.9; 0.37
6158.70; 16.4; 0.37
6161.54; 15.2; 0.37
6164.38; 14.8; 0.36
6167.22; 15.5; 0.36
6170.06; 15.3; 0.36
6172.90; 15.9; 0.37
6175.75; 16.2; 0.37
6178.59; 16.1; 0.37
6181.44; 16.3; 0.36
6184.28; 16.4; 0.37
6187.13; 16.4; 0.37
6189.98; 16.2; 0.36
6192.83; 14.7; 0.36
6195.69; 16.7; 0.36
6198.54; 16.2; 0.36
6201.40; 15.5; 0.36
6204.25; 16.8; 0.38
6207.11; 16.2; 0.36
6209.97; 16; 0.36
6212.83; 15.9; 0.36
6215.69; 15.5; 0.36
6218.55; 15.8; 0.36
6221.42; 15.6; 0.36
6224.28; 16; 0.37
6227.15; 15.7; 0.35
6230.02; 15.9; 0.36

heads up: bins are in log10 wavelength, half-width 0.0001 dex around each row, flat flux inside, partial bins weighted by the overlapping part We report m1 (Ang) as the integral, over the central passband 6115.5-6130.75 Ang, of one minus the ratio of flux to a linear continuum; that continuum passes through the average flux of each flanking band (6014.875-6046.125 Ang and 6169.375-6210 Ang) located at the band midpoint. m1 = 0.1 Ang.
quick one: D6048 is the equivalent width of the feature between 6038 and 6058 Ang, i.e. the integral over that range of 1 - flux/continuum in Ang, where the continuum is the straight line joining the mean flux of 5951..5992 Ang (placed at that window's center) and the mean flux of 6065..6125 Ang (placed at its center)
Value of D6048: -0.3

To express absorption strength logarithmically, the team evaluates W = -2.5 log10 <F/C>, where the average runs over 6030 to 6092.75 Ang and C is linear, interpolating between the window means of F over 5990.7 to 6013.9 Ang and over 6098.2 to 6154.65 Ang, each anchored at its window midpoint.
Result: -0.01 mag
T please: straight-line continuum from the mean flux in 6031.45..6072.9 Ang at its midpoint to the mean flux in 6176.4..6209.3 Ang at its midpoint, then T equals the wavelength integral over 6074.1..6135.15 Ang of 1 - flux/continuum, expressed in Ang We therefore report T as 1.0 Ang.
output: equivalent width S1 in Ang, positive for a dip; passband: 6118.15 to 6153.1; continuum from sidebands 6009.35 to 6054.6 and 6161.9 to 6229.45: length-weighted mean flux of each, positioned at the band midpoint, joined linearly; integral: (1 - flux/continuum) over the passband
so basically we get 0.2 Ang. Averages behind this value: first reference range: 16.5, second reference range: 15.9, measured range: 16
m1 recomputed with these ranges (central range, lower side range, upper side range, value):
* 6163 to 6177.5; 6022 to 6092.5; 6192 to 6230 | 0.5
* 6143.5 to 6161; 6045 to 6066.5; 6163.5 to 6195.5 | 0.0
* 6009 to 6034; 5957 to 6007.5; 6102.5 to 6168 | 0.2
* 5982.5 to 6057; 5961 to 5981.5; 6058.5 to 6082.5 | 0.4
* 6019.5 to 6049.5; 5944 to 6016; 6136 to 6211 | -0.1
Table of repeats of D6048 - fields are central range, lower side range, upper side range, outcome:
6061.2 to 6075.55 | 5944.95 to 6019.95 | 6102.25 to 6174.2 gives -0.51 Ang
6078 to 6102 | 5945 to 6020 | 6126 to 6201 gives 0.13 Ang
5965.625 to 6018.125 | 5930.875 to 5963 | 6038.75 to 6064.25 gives 0.62 Ang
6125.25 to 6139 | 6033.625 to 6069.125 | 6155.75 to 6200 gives 0.01 Ang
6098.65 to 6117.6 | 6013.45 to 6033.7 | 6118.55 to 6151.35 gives -0.22 Ang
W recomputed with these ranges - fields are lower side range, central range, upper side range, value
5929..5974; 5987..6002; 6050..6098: 0.003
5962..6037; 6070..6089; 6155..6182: -0.007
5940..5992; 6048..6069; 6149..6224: -0.012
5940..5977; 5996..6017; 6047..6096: 0.010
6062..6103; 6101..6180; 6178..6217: 0.019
